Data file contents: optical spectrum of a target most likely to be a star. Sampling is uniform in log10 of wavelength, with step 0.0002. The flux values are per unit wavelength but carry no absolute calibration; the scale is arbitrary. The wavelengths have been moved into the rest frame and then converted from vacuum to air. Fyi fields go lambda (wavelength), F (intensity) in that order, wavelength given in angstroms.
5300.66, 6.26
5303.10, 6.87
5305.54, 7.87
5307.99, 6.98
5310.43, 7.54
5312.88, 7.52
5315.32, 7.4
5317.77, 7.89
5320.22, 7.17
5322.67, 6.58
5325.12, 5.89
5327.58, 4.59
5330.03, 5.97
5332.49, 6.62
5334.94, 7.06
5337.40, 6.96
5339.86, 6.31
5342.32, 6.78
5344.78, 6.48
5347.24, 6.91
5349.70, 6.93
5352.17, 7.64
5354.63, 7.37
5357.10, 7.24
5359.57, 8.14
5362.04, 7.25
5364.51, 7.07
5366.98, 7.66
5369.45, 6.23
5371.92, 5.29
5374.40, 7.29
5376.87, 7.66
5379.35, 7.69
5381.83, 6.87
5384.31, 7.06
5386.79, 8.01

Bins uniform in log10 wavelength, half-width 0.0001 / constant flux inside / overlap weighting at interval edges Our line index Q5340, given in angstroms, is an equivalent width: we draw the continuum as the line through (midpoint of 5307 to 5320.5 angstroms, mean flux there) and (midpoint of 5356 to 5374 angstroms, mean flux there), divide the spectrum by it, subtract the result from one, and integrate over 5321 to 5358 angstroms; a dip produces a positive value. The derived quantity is 3.01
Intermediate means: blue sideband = 7.44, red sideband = 6.99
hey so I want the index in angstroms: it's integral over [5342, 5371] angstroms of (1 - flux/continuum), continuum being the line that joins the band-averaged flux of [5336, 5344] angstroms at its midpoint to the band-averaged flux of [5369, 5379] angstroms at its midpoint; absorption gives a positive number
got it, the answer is -1.83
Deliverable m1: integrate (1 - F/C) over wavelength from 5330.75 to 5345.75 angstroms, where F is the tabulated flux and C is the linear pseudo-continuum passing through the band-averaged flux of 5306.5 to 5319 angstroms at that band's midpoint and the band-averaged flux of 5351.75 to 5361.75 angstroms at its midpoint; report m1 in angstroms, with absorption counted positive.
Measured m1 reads 1.7 angstroms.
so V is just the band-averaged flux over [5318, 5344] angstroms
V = 6.45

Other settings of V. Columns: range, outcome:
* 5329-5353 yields 6.76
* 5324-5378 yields 6.79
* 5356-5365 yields 7.45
